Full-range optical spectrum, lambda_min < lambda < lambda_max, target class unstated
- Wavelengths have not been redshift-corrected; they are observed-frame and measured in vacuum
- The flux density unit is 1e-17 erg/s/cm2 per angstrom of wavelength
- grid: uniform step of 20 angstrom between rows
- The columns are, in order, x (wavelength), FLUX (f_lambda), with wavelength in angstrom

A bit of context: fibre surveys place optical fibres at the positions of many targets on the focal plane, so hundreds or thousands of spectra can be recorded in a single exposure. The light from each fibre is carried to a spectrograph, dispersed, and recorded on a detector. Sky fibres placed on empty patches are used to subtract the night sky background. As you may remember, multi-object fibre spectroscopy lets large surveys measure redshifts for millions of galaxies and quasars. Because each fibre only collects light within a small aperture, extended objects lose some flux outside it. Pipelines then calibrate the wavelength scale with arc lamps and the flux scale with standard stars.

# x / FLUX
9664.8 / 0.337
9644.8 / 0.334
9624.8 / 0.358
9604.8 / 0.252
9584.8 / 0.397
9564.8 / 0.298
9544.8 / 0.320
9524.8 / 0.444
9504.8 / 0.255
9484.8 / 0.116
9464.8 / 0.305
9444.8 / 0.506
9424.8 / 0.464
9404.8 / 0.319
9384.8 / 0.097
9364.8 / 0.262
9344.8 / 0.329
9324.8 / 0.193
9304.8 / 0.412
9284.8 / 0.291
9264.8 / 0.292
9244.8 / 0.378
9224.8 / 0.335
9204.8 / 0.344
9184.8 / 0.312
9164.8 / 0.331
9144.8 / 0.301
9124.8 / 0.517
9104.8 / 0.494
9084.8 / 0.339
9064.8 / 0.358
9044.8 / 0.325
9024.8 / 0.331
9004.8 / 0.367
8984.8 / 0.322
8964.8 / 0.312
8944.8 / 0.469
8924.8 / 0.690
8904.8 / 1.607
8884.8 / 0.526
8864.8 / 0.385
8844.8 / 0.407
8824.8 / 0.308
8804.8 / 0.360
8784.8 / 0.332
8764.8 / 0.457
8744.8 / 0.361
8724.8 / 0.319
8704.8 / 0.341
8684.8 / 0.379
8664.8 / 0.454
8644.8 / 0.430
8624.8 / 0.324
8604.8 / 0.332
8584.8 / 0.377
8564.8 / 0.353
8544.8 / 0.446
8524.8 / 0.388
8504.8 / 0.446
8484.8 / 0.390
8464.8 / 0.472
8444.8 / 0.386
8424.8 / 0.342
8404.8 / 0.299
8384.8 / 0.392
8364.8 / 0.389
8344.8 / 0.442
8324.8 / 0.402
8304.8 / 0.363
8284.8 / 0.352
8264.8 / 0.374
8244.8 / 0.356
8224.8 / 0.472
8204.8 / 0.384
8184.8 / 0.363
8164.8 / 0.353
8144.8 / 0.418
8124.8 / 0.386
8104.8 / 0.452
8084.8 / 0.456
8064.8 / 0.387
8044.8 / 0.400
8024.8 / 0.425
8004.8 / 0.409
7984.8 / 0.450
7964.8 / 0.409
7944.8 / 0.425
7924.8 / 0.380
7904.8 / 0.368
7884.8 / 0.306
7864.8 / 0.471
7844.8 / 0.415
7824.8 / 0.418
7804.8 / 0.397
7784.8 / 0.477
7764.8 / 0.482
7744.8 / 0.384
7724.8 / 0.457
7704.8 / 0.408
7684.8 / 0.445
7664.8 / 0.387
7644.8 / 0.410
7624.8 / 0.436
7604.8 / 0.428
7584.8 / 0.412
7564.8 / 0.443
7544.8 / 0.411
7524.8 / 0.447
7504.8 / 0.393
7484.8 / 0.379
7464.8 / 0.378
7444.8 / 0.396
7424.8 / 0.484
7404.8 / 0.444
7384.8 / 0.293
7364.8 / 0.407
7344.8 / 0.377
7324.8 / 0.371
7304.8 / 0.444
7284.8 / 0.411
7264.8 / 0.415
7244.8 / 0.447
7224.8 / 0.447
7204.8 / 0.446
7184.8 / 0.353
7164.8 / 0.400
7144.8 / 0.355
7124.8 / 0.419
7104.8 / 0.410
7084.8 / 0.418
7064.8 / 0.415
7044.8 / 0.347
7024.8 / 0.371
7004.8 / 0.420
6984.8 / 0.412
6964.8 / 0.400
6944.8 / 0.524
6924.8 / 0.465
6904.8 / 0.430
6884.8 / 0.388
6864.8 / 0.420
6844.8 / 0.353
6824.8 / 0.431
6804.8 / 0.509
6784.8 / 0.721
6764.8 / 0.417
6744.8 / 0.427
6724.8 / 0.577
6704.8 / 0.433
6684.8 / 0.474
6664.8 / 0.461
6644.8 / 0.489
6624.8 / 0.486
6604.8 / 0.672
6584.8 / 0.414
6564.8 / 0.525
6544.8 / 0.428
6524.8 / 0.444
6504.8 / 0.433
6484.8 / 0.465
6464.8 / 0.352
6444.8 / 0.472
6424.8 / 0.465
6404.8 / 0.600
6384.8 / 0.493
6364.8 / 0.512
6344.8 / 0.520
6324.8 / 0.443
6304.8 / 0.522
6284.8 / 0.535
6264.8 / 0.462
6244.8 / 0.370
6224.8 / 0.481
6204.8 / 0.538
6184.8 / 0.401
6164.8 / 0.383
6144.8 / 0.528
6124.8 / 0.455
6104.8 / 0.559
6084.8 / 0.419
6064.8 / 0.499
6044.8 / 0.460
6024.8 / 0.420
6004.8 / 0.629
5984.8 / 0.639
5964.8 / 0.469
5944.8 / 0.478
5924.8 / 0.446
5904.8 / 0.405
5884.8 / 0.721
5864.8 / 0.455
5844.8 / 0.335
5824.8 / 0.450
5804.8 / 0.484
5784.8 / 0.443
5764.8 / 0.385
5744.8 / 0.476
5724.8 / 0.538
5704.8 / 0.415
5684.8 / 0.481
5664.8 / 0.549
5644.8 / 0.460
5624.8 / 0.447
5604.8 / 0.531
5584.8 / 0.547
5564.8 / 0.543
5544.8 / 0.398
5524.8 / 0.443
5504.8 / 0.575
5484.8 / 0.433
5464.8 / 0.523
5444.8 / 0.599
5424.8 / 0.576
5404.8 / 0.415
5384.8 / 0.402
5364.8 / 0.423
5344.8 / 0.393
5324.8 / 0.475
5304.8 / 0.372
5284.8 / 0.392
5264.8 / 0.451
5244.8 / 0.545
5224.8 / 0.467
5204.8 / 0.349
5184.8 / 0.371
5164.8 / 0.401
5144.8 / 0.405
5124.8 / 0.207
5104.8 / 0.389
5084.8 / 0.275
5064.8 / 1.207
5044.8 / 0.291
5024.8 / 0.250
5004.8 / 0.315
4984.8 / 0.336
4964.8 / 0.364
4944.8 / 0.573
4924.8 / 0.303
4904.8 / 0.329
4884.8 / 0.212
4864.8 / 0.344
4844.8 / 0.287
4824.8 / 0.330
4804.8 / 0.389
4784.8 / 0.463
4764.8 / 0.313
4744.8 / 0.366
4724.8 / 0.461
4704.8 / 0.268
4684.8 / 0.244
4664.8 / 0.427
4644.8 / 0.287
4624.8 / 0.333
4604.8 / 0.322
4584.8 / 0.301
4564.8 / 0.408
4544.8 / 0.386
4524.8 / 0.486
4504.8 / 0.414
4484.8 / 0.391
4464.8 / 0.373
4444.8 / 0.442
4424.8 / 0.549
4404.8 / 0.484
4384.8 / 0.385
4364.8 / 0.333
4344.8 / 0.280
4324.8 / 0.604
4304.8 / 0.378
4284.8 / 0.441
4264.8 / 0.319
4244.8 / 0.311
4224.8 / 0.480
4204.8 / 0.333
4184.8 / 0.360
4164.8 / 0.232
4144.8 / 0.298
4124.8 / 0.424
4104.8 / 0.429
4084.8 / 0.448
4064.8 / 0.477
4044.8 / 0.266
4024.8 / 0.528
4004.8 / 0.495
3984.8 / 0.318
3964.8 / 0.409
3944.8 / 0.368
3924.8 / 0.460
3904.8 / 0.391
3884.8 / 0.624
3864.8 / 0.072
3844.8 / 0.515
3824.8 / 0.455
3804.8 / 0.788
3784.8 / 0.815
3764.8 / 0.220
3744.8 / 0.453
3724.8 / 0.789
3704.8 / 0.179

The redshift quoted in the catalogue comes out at 0.36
